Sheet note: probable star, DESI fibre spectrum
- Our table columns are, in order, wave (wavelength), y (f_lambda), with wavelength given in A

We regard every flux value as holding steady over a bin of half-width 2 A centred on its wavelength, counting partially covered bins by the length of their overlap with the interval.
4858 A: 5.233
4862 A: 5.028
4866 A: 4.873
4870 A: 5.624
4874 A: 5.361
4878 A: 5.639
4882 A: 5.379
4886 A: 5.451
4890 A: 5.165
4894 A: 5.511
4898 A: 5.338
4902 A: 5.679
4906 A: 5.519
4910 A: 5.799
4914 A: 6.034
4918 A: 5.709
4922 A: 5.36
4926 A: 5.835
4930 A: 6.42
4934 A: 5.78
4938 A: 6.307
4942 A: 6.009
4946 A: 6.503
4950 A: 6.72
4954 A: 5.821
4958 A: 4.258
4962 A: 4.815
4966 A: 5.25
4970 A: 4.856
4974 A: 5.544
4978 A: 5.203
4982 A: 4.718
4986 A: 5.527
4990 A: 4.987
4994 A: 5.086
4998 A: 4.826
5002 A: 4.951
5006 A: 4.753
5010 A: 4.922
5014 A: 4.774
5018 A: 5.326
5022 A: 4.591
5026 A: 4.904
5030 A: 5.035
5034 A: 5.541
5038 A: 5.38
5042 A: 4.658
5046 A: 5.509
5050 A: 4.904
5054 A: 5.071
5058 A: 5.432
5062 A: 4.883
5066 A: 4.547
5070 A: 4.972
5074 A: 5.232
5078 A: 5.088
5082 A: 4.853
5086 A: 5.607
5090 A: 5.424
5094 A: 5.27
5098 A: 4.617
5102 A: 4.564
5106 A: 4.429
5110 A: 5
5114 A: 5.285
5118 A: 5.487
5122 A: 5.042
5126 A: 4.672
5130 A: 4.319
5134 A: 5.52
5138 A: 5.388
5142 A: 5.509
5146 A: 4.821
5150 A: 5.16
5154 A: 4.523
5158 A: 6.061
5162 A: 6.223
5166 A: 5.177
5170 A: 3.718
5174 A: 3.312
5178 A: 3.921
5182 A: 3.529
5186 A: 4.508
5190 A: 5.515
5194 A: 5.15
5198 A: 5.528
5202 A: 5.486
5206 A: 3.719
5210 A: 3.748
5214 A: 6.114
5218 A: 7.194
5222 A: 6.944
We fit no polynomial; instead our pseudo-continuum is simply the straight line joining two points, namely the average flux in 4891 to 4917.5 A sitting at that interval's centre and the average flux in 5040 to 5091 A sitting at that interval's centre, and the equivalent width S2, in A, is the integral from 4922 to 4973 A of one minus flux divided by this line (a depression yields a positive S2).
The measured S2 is -1.9 A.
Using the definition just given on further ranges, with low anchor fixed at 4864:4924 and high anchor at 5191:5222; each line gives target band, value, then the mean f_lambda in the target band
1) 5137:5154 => 0.9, 5.13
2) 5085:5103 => 1.1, 5.1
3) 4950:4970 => 1.1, 5.19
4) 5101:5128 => 2.4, 4.94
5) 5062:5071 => 1.1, 4.76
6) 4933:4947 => -1.7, 6.15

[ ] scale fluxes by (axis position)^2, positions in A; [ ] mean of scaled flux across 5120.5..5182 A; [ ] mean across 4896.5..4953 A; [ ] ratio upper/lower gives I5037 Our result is 0.89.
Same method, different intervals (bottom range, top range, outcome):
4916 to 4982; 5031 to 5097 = 0.96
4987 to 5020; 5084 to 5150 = 1.07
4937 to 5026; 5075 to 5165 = 1.04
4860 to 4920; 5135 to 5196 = 0.99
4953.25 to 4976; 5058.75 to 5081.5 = 1.03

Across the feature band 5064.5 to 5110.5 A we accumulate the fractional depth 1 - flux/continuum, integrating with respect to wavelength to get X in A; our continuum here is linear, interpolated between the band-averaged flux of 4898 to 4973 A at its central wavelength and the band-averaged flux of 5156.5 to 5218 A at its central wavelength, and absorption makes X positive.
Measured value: 1.9 A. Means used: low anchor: 5.69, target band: 4.97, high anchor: 4.85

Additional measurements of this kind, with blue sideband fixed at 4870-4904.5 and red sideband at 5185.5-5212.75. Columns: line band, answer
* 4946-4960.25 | -1.0 A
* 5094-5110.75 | 1.1 A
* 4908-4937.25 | -2.6 A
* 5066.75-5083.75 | 0.3 A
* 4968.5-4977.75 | 0.1 A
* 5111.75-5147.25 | -0.9 A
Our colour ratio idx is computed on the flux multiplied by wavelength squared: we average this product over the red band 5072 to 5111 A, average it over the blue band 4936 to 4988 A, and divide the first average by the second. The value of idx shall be 1.0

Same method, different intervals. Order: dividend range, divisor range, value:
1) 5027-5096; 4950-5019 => 1.04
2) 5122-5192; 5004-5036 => 1.02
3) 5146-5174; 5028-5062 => 1.01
